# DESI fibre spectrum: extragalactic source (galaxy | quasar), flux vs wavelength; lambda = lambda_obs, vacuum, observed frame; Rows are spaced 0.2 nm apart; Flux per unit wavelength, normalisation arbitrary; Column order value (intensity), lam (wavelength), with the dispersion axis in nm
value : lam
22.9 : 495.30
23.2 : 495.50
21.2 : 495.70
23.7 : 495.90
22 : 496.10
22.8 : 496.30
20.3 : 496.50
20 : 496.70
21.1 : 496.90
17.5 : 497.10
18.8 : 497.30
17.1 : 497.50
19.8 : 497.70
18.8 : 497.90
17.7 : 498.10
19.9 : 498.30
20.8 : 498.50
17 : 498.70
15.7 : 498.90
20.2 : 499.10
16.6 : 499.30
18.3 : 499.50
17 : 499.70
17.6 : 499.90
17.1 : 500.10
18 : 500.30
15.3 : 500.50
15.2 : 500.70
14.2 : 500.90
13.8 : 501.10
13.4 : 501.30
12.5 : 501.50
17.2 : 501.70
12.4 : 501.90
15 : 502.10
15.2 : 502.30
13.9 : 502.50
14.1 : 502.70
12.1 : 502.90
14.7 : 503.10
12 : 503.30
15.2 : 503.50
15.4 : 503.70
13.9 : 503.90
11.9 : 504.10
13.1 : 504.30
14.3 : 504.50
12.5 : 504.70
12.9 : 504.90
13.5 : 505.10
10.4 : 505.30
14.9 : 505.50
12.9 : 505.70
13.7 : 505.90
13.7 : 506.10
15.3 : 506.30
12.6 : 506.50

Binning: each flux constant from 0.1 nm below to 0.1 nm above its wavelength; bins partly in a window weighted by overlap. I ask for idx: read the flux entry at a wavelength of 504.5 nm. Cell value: 14.3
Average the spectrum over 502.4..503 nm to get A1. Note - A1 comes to 13.4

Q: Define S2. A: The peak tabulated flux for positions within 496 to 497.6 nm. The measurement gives 22.8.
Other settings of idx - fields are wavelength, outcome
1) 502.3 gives 15.2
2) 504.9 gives 12.9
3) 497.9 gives 18.8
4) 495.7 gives 21.2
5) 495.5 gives 23.2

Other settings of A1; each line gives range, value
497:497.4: 18.1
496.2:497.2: 20.3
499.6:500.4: 17.4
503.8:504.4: 13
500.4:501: 14.9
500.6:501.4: 14.1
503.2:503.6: 13.6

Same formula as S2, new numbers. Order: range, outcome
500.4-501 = 15.3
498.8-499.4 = 20.2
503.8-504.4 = 13.9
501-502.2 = 17.2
